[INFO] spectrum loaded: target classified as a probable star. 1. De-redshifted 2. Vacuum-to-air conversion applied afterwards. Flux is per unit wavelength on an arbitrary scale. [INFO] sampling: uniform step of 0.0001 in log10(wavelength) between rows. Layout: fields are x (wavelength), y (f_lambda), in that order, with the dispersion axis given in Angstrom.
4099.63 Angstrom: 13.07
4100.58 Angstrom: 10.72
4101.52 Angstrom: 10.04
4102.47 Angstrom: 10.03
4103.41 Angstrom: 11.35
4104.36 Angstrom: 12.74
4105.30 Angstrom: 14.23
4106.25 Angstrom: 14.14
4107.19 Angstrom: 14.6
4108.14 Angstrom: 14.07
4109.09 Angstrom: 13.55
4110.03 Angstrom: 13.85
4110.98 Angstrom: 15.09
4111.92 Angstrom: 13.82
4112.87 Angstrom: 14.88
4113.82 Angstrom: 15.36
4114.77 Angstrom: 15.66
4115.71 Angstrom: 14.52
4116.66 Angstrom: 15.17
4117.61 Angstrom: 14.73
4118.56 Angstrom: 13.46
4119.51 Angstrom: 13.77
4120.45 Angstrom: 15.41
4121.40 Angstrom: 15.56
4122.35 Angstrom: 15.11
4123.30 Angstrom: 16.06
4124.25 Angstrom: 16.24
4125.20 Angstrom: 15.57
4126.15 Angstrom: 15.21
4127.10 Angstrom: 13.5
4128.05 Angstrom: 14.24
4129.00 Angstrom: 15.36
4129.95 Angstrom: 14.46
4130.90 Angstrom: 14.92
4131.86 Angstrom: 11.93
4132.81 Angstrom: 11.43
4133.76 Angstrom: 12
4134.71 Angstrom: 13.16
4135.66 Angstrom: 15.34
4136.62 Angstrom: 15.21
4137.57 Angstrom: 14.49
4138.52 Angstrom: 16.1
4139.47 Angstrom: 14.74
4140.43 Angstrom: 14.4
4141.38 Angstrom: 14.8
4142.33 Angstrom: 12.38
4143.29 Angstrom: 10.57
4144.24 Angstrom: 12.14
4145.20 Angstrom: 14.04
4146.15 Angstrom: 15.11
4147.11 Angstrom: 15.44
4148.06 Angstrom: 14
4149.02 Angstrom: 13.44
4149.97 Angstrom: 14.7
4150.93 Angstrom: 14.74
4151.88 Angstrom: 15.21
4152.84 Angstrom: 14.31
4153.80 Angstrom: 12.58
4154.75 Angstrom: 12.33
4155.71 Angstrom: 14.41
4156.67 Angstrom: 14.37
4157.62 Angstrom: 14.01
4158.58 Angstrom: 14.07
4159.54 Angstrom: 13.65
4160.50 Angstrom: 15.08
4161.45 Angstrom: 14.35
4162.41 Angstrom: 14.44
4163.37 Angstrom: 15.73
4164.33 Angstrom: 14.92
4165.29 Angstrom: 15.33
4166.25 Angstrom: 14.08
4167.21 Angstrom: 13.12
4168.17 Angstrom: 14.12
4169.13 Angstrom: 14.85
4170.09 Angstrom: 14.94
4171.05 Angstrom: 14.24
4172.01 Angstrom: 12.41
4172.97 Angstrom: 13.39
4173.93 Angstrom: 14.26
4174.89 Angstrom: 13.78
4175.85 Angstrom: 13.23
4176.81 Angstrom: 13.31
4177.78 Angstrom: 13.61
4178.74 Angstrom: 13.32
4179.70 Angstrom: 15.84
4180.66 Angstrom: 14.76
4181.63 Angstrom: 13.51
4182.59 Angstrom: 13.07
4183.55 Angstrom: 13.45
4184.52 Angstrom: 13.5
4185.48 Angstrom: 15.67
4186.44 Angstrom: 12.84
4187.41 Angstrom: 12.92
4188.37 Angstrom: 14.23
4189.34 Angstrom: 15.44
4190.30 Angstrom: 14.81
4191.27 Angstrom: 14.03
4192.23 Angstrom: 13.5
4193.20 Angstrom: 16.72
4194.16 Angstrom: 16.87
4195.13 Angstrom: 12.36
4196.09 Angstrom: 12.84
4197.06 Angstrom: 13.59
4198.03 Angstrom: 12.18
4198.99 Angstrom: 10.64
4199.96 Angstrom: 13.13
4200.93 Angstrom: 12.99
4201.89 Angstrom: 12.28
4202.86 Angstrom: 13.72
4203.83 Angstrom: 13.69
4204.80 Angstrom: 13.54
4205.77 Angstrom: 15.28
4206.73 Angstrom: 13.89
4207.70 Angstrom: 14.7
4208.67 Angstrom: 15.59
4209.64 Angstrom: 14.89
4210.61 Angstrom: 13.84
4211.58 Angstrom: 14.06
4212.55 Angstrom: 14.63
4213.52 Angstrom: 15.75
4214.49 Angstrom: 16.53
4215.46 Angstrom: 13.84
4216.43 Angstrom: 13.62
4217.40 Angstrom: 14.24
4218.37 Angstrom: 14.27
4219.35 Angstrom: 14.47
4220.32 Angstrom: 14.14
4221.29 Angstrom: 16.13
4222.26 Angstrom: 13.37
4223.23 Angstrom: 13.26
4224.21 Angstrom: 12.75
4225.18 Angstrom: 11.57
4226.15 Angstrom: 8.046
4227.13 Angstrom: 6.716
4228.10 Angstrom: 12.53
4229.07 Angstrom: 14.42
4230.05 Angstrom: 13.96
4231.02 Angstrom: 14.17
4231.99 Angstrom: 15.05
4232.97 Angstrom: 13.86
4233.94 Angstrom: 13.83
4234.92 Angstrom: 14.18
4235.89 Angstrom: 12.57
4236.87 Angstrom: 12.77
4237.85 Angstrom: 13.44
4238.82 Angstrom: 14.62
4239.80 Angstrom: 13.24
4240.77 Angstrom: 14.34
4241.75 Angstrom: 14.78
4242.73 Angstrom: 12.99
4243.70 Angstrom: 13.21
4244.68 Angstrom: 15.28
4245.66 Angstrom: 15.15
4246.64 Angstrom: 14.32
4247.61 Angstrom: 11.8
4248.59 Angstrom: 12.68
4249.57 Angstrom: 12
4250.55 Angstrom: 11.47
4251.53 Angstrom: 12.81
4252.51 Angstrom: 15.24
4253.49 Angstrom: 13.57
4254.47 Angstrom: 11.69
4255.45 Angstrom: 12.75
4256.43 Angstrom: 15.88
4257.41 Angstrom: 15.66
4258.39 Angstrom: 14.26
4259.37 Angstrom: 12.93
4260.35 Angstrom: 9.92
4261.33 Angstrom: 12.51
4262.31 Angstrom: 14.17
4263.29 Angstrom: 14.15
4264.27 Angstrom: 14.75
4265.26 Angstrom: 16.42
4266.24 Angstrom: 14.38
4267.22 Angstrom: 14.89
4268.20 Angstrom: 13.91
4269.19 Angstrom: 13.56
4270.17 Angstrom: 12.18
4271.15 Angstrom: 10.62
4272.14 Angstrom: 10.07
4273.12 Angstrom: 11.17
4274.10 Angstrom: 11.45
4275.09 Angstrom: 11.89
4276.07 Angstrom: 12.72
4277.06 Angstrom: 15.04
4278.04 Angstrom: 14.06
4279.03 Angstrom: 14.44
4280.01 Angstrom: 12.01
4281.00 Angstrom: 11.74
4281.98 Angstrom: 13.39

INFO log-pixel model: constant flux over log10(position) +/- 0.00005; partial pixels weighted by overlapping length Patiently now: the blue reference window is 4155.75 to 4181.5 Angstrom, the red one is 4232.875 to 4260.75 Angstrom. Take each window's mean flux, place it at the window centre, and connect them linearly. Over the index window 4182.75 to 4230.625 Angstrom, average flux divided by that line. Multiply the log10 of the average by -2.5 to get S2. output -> 0.01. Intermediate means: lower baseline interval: 14.2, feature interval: 13.7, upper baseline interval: 13.5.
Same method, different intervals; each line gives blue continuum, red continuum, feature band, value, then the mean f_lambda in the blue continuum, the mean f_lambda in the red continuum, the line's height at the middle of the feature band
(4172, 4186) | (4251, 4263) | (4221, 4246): 0.023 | 13.9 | 13.5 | 13.6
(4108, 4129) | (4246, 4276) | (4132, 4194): 0.015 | 14.8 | 13.1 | 14.3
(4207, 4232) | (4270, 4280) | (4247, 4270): -0.065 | 13.7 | 12.4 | 12.8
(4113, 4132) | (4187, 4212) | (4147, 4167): 0.010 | 14.9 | 13.9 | 14.4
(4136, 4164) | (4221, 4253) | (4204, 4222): -0.087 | 14.2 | 13.2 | 13.5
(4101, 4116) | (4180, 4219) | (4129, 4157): -0.011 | 13.6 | 14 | 13.8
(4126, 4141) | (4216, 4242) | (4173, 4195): -0.036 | 14.1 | 13.3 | 13.7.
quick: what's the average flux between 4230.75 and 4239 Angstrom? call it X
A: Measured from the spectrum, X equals 13.8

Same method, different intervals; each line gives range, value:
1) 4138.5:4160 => 13.9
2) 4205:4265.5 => 13.7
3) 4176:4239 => 13.7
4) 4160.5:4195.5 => 14.2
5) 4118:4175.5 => 14.2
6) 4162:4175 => 14.3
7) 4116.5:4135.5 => 14.4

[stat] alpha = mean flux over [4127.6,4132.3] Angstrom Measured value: 14.2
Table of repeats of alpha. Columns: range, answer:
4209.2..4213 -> 14.3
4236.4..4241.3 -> 13.7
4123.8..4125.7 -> 15.9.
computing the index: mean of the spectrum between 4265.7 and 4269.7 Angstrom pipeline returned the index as 14.2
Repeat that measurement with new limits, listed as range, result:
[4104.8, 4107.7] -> 14.3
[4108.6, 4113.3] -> 14.2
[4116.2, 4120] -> 14.3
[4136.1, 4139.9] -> 15.1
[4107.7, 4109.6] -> 13.8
